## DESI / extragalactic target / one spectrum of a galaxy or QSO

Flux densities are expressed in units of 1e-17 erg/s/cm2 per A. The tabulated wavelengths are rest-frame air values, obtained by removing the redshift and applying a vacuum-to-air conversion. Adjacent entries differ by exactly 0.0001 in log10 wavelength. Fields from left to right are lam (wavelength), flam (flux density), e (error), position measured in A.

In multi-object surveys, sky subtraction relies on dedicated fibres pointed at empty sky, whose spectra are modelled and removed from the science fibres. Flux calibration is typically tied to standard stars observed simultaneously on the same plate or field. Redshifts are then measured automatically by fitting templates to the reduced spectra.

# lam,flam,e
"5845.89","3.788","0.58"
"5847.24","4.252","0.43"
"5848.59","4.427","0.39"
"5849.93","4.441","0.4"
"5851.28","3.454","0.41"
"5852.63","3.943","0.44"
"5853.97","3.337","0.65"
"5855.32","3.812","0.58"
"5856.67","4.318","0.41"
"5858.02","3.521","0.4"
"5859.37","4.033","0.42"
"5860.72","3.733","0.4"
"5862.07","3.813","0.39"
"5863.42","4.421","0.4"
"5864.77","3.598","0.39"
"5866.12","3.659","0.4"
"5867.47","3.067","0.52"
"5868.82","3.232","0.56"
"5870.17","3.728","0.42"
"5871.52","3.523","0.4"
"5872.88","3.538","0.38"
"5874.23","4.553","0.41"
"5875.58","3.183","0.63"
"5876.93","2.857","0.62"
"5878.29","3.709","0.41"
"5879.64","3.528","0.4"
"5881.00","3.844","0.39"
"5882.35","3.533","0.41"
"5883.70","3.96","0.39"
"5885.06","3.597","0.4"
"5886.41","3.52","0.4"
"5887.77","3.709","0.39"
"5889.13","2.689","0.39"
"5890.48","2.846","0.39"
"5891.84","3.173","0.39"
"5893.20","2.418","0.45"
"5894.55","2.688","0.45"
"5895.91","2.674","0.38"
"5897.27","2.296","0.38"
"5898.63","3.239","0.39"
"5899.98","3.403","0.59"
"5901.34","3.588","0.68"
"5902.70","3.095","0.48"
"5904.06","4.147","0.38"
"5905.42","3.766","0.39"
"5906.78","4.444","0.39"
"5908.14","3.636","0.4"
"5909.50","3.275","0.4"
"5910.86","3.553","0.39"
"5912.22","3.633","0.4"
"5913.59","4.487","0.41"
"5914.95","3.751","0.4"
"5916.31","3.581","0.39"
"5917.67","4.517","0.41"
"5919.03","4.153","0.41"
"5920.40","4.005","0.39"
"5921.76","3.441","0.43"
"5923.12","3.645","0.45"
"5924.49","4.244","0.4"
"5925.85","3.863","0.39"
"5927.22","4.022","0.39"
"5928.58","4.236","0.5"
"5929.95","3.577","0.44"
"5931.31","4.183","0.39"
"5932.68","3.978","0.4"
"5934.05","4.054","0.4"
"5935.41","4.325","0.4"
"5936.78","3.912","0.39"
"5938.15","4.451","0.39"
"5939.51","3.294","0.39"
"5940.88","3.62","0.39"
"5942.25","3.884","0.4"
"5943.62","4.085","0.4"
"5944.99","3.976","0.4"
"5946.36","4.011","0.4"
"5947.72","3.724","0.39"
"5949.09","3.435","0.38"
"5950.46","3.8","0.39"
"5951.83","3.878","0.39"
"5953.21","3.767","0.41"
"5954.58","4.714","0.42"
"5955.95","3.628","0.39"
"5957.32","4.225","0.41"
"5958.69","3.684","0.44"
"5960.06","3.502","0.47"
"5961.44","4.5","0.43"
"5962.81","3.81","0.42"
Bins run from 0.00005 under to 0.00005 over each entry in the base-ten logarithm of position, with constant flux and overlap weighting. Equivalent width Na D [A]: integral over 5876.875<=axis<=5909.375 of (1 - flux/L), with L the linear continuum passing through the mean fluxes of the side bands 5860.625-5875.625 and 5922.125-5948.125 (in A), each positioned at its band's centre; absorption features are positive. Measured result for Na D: 3.7 A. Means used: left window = 3.69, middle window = 3.36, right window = 3.95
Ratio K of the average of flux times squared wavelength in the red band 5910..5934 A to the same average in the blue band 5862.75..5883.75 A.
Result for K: 1.11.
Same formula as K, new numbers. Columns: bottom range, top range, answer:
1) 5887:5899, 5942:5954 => 1.37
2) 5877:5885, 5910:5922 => 1.09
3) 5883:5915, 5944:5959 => 1.17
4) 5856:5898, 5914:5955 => 1.16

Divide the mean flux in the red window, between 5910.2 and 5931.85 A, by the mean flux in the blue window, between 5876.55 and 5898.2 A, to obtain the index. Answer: 1.2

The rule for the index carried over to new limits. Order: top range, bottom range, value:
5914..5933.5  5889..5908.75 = 1.23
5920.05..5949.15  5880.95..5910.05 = 1.18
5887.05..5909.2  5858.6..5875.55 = 0.87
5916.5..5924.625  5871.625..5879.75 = 1.11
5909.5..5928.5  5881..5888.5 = 1.06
